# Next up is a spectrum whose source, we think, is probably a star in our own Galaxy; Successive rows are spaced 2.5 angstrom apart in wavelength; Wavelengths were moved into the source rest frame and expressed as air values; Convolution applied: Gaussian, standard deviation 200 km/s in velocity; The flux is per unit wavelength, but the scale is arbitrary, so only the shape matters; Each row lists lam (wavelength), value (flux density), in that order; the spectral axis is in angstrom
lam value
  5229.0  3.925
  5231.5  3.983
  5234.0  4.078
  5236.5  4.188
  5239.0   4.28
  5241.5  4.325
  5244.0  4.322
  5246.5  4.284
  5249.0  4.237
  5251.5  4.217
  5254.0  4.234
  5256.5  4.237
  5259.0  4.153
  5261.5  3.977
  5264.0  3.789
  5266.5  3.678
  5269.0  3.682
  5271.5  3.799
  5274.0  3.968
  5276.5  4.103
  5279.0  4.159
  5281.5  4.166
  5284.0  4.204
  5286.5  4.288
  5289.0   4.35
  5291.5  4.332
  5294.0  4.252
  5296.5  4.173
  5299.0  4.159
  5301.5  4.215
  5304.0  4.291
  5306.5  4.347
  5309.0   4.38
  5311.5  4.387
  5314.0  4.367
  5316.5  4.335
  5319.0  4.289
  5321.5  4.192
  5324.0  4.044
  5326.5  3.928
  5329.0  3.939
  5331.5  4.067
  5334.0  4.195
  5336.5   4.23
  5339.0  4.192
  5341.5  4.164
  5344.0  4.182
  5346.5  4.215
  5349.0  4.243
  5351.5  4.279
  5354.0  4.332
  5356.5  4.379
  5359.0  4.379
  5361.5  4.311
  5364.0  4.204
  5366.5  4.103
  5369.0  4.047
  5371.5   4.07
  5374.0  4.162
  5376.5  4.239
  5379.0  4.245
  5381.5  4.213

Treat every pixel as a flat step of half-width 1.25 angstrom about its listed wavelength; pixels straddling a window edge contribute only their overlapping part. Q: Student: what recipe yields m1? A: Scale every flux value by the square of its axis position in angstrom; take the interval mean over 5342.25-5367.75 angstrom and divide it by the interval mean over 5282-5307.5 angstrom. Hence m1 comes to 1.02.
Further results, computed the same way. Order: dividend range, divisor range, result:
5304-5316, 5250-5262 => 1.07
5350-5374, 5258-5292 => 1.08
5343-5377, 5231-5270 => 1.07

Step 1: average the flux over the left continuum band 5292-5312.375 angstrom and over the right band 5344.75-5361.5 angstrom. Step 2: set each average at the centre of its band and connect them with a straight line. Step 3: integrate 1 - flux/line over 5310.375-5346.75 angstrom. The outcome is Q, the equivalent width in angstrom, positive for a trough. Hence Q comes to 0.9 angstrom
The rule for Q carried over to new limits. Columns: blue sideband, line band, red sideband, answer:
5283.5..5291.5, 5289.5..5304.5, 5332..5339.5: 0.1 angstrom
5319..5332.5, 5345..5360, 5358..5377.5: -0.6 angstrom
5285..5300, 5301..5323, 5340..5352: -0.4 angstrom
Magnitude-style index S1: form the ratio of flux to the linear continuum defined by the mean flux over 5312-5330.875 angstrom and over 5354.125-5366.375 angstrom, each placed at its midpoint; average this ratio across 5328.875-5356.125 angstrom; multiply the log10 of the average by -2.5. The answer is 0.01 mag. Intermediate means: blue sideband 4.16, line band 4.2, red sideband 4.3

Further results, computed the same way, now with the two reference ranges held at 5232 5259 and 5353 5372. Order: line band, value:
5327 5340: 0.03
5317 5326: 0.02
